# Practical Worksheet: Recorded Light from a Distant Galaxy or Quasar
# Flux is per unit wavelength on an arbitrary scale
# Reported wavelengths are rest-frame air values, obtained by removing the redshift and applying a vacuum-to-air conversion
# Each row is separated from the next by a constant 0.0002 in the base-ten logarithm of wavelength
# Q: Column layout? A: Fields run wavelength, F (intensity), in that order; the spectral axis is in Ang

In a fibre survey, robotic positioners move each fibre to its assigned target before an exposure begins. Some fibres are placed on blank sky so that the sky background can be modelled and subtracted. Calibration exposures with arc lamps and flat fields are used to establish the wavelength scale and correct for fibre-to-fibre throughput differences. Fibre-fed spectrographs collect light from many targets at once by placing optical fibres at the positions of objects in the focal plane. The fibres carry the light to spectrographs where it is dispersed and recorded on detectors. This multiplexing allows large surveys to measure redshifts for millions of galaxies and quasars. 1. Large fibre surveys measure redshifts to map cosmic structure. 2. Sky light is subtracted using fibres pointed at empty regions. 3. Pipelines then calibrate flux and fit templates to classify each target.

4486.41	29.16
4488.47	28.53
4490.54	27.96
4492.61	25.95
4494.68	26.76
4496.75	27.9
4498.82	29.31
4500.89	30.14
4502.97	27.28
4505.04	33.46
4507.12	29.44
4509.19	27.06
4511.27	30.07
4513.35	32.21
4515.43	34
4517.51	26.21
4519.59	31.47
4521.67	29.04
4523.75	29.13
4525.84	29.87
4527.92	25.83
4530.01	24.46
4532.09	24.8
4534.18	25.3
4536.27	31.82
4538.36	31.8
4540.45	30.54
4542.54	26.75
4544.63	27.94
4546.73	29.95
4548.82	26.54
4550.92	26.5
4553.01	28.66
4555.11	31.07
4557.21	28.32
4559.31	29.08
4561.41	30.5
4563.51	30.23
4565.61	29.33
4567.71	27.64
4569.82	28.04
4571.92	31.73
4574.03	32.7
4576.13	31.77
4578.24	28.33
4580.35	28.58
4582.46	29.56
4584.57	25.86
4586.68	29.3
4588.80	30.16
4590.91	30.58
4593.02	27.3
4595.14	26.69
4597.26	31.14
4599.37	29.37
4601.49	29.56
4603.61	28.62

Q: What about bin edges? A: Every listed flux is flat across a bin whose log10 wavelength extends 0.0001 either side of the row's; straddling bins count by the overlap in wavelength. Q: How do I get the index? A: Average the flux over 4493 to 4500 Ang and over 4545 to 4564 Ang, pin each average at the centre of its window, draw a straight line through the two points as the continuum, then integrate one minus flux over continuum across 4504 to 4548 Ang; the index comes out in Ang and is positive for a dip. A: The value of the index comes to -1.1 Ang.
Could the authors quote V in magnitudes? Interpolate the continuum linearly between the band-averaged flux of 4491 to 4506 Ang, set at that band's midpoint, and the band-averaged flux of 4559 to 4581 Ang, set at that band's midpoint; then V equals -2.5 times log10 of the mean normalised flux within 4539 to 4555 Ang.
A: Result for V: 0.04 mag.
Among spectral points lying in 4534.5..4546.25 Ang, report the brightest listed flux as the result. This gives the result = 31.82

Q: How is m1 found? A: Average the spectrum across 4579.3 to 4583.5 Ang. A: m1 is 29.1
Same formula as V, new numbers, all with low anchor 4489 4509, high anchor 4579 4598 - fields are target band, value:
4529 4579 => -0.01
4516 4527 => -0.03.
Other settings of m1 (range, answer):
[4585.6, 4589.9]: 29.7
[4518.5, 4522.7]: 30.2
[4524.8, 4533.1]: 26.3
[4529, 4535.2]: 24.9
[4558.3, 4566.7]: 29.8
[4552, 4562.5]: 29.5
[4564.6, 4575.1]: 29.9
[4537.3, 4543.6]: 29.7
